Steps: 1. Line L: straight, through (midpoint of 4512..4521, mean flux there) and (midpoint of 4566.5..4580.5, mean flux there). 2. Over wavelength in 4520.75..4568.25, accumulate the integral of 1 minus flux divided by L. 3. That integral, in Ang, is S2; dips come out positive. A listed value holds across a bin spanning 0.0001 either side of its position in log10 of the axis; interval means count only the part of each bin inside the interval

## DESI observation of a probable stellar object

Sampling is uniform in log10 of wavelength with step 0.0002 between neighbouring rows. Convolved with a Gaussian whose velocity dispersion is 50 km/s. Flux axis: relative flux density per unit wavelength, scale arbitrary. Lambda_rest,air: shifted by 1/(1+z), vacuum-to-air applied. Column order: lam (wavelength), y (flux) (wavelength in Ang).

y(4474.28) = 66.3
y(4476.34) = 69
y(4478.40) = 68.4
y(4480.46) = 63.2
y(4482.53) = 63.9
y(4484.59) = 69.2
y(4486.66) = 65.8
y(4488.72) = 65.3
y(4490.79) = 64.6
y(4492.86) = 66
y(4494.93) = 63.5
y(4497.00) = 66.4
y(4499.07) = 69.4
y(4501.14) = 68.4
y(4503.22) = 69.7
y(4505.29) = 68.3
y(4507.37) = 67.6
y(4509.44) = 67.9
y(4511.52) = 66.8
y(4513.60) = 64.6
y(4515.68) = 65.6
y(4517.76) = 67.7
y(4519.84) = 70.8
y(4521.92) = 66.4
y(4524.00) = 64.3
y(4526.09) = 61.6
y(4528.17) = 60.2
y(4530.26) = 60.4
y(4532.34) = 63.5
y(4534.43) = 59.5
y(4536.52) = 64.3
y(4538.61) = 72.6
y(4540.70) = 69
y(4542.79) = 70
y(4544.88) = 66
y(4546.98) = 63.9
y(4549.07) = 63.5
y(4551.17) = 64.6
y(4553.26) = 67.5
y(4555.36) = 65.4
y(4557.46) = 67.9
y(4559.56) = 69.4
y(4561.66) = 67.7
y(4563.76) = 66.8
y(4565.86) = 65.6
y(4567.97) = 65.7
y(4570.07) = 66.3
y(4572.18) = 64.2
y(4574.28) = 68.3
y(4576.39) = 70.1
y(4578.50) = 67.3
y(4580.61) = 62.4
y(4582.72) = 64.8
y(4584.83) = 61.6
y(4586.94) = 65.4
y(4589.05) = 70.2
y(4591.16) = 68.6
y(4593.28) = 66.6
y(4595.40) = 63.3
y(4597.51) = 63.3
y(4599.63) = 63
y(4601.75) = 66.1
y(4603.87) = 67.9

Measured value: 1.0 Ang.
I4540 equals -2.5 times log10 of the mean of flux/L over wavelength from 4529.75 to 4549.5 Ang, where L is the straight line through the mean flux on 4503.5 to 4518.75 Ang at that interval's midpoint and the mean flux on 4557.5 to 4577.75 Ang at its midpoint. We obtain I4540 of 0.03 mag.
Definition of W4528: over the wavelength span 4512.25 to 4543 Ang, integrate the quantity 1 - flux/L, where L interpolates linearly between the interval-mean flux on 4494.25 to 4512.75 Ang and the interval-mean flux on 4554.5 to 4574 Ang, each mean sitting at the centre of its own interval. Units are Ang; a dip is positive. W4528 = 0.9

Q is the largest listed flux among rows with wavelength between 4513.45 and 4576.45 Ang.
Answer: 72.6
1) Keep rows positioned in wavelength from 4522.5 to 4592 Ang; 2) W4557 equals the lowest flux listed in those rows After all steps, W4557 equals 59.5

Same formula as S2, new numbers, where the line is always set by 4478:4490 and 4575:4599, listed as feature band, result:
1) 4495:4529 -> -0.4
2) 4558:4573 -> -0.2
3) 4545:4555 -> 0.1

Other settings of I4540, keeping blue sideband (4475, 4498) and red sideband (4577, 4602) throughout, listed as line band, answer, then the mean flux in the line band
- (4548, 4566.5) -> -0.017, 66.5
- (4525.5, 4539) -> 0.049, 62.8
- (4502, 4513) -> -0.034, 67.9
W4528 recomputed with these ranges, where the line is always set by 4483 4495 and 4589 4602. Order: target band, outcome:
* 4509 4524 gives -0.3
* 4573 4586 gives 0.0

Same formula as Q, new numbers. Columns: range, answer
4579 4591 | 70.2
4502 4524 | 70.8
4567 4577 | 70.1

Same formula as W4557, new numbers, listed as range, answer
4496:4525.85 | 64.3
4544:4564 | 63.5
